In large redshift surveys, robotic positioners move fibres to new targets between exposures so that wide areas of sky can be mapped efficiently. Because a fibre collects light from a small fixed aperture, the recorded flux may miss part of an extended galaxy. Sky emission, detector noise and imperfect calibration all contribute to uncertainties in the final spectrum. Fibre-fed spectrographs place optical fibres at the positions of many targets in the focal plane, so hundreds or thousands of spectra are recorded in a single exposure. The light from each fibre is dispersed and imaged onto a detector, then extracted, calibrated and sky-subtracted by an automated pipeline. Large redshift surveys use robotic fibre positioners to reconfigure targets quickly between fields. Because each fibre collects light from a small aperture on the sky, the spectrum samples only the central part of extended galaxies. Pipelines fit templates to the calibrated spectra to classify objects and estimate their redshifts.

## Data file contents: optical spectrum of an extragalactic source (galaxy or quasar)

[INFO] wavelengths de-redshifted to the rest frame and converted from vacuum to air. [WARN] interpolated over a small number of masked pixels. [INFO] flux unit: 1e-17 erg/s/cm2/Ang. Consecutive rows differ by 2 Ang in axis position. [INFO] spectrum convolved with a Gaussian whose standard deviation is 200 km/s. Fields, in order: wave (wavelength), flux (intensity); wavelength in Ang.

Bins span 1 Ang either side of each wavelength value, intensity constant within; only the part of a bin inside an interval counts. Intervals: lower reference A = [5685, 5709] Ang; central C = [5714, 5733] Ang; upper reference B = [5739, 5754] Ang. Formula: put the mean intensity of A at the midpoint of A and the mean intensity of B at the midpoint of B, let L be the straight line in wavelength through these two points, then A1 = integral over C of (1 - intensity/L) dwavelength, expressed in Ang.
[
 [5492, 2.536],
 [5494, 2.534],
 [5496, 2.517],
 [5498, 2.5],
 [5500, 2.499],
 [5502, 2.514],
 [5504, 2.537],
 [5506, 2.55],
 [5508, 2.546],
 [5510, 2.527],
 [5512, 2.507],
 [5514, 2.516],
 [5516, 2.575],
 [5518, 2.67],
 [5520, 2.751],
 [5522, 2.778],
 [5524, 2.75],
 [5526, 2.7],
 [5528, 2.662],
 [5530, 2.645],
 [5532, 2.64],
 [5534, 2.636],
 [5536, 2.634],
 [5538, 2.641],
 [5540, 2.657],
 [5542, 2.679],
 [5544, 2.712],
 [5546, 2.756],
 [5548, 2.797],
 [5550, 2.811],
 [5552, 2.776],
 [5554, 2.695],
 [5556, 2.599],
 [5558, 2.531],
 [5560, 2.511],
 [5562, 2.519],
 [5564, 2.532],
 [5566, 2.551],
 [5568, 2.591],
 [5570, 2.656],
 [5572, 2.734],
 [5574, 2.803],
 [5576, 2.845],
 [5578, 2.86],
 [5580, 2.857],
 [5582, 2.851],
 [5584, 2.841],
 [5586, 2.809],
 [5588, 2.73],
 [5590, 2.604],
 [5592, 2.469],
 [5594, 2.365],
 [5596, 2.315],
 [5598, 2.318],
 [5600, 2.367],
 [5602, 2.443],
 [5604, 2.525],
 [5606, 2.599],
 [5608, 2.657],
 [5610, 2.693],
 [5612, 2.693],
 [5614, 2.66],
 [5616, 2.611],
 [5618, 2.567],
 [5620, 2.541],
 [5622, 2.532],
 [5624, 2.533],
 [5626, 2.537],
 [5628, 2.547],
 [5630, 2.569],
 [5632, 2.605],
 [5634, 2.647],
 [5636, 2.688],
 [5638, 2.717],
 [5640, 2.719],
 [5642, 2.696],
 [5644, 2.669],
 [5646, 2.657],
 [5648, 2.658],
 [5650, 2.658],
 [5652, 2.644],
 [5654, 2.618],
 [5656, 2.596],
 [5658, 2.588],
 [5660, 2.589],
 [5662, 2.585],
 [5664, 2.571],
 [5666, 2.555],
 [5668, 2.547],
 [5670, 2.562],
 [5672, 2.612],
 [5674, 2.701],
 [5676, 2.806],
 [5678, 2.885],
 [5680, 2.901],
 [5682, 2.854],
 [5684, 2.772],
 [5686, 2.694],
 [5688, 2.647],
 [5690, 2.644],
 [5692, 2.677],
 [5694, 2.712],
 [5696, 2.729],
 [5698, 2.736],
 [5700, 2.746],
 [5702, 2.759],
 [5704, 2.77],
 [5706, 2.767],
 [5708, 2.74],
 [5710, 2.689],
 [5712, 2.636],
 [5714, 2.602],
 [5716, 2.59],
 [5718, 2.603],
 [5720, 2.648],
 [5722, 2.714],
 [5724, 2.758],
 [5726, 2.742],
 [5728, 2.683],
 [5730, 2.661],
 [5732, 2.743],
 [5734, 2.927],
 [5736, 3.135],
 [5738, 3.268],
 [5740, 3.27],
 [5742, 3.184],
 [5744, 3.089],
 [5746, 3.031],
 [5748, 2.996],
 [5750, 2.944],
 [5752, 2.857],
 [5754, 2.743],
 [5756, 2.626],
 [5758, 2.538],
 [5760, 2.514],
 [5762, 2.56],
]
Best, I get 1.4 Ang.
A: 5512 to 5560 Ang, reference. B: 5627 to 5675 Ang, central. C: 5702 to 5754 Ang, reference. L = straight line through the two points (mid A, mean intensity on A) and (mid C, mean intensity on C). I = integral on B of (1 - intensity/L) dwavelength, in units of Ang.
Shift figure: 2.5 Ang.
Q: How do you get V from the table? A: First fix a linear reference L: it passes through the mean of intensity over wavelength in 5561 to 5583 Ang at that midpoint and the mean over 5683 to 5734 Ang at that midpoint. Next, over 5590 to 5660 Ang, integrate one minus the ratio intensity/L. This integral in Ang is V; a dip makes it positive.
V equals 3.3 Ang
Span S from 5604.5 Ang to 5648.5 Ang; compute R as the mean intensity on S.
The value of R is 2.63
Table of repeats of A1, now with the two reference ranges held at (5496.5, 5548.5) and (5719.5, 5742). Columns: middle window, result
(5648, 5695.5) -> 2.4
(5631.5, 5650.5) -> 0.7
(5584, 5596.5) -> 0.6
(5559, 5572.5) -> 0.5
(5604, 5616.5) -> 0.4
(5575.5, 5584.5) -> -0.5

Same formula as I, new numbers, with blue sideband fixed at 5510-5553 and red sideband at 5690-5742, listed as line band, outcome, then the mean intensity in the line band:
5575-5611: 1.2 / 2.62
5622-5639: 0.8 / 2.6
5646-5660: 0.6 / 2.63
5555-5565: 0.6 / 2.54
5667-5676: 0.4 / 2.63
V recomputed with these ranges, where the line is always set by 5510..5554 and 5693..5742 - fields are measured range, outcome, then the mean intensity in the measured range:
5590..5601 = 1.3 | 2.39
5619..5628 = 0.6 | 2.54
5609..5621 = 0.4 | 2.63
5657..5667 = 0.6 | 2.58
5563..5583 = -0.2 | 2.73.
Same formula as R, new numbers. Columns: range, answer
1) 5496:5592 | 2.66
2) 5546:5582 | 2.69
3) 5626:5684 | 2.66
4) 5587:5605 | 2.46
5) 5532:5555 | 2.71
